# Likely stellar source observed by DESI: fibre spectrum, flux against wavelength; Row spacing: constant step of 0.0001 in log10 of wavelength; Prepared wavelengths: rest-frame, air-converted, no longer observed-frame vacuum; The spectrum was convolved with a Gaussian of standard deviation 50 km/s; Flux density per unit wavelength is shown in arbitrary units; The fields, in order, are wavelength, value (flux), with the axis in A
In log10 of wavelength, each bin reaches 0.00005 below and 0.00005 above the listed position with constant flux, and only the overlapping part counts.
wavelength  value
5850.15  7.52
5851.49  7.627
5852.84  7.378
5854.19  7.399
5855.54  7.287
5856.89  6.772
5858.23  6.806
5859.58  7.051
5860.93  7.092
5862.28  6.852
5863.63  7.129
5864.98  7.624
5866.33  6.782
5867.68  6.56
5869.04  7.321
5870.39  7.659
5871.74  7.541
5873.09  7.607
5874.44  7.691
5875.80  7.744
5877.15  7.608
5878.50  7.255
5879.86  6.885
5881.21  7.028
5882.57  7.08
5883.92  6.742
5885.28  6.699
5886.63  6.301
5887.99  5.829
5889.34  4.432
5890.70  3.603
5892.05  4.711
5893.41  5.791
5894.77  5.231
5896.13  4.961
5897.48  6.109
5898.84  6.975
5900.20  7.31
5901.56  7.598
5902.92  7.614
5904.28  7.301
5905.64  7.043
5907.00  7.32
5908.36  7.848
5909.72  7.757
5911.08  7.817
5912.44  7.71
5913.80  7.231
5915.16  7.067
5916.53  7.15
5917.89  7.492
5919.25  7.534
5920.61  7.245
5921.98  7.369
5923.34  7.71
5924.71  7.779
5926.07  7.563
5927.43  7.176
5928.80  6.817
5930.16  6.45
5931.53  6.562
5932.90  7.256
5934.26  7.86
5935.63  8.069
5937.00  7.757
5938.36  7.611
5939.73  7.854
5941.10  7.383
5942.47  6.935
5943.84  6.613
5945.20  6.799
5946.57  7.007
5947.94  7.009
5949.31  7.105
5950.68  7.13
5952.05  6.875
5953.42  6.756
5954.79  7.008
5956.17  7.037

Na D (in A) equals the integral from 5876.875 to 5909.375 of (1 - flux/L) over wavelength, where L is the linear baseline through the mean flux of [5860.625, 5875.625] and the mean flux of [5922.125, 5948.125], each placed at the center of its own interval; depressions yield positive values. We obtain 3.6 A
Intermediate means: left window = 7.28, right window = 7.28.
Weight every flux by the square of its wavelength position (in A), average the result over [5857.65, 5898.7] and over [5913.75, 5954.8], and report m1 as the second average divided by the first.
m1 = 1.12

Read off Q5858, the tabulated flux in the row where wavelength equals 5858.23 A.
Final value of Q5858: 6.806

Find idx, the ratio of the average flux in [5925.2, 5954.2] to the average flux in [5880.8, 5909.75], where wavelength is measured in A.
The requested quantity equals 1.12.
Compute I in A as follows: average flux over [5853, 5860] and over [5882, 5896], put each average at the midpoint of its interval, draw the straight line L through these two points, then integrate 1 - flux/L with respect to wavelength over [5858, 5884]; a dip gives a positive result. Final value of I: -3.3 A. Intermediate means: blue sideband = 7.09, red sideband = 5.6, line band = 7.22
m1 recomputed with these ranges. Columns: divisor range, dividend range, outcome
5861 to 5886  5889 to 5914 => 0.92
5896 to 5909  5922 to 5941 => 1.06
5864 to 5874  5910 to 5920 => 1.04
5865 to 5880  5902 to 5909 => 1.02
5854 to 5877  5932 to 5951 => 1.04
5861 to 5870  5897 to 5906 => 1.03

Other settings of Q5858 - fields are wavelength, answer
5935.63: 8.069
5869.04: 7.321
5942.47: 6.935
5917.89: 7.492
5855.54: 7.287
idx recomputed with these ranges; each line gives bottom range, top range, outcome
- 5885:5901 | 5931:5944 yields 1.31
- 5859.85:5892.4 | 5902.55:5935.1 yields 1.09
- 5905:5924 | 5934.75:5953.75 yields 0.97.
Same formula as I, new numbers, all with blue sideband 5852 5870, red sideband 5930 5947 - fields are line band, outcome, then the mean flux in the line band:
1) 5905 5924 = -0.62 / 7.45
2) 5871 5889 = 0.27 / 7.03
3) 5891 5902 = 1.85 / 5.97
